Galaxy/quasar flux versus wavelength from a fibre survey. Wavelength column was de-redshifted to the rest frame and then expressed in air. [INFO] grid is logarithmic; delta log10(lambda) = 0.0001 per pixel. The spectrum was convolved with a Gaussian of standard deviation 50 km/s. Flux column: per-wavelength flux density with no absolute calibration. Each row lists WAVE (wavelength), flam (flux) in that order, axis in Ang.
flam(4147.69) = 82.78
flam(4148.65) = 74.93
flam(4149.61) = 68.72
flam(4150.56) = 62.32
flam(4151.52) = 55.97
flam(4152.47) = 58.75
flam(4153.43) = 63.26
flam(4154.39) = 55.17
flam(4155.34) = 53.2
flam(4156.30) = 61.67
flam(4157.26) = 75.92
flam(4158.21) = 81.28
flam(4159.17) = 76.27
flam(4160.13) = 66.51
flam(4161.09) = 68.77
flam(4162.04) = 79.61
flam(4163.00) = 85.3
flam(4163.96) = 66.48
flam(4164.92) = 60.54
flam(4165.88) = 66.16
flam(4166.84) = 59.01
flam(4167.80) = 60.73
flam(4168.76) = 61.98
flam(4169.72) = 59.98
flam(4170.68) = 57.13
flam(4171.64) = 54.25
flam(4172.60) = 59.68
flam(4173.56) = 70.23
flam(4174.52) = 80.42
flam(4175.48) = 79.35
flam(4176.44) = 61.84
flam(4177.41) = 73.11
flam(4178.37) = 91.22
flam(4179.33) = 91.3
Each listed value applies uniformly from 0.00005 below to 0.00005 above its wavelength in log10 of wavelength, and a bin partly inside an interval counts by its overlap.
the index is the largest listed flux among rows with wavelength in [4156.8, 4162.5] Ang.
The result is 81.28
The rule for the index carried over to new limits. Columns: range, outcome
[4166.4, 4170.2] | 61.98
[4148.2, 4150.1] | 74.93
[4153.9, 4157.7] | 75.92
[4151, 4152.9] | 58.75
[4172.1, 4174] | 70.23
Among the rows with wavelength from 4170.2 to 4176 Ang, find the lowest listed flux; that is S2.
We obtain 54.25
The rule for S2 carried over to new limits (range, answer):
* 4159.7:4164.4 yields 66.48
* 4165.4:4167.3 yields 59.01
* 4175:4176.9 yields 61.84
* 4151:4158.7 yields 53.2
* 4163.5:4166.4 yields 60.54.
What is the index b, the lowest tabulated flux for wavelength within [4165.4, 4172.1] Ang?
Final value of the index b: 54.25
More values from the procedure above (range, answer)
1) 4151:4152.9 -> 55.97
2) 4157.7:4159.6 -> 76.27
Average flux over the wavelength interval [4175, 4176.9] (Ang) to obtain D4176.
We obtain 70.8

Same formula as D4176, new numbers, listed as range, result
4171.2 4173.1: 57.2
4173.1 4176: 76.6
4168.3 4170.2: 61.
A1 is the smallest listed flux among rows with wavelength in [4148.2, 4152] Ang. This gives 55.97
